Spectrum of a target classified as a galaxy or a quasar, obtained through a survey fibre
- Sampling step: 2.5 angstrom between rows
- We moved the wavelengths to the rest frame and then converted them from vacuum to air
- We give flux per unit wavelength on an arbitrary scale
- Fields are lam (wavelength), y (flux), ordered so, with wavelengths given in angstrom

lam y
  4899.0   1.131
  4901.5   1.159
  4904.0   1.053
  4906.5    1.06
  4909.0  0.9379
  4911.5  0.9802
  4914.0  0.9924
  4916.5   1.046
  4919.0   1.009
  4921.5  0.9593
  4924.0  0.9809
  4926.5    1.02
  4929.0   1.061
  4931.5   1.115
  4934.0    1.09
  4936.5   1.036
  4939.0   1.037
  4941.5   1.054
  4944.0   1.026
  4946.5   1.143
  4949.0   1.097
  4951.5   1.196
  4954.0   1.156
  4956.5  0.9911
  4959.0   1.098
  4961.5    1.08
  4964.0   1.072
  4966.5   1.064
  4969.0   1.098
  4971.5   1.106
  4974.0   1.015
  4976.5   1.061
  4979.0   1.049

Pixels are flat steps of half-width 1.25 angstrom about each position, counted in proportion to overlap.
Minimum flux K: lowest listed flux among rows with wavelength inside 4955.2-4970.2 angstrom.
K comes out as 0.9911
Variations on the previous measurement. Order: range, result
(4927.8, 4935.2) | 1.061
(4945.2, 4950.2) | 1.097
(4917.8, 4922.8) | 0.9593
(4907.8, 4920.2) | 0.9379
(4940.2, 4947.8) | 1.026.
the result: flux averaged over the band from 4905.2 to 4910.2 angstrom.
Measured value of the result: 1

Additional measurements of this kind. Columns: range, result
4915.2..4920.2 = 1.03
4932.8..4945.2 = 1.05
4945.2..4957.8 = 1.12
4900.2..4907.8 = 1.09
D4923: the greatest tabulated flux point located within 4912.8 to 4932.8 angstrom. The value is 1.115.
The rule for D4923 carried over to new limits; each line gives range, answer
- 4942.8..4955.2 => 1.196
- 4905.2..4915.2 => 1.06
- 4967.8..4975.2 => 1.106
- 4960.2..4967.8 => 1.08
